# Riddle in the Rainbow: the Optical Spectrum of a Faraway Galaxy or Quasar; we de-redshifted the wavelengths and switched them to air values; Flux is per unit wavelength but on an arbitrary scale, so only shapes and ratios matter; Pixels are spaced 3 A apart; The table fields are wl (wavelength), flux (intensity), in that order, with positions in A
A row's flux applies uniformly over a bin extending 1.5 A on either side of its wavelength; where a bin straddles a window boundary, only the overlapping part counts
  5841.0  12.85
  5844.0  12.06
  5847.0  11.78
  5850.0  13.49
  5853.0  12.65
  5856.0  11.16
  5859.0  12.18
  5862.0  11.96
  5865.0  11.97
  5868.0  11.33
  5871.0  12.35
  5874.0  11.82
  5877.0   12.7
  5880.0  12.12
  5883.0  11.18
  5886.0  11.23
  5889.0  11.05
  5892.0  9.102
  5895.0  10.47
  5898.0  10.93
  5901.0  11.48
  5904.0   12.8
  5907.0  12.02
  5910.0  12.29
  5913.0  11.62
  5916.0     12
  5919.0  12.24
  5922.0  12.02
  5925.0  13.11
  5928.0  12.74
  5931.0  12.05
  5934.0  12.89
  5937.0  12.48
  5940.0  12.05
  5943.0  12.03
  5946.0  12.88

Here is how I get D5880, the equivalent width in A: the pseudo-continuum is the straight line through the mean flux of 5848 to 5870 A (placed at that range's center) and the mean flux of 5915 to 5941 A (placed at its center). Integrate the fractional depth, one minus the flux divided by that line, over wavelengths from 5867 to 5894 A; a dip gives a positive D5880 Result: 1.7 A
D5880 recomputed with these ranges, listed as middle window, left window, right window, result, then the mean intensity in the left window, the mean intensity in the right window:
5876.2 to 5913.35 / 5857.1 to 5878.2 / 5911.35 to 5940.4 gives 2.2 A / 12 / 12.3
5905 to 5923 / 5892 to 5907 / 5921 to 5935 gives -0.2 A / 11.2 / 12.6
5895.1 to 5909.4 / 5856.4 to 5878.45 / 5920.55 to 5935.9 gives 0.7 A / 12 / 12.6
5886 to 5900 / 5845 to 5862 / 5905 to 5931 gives 2.0 A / 12.2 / 12.3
